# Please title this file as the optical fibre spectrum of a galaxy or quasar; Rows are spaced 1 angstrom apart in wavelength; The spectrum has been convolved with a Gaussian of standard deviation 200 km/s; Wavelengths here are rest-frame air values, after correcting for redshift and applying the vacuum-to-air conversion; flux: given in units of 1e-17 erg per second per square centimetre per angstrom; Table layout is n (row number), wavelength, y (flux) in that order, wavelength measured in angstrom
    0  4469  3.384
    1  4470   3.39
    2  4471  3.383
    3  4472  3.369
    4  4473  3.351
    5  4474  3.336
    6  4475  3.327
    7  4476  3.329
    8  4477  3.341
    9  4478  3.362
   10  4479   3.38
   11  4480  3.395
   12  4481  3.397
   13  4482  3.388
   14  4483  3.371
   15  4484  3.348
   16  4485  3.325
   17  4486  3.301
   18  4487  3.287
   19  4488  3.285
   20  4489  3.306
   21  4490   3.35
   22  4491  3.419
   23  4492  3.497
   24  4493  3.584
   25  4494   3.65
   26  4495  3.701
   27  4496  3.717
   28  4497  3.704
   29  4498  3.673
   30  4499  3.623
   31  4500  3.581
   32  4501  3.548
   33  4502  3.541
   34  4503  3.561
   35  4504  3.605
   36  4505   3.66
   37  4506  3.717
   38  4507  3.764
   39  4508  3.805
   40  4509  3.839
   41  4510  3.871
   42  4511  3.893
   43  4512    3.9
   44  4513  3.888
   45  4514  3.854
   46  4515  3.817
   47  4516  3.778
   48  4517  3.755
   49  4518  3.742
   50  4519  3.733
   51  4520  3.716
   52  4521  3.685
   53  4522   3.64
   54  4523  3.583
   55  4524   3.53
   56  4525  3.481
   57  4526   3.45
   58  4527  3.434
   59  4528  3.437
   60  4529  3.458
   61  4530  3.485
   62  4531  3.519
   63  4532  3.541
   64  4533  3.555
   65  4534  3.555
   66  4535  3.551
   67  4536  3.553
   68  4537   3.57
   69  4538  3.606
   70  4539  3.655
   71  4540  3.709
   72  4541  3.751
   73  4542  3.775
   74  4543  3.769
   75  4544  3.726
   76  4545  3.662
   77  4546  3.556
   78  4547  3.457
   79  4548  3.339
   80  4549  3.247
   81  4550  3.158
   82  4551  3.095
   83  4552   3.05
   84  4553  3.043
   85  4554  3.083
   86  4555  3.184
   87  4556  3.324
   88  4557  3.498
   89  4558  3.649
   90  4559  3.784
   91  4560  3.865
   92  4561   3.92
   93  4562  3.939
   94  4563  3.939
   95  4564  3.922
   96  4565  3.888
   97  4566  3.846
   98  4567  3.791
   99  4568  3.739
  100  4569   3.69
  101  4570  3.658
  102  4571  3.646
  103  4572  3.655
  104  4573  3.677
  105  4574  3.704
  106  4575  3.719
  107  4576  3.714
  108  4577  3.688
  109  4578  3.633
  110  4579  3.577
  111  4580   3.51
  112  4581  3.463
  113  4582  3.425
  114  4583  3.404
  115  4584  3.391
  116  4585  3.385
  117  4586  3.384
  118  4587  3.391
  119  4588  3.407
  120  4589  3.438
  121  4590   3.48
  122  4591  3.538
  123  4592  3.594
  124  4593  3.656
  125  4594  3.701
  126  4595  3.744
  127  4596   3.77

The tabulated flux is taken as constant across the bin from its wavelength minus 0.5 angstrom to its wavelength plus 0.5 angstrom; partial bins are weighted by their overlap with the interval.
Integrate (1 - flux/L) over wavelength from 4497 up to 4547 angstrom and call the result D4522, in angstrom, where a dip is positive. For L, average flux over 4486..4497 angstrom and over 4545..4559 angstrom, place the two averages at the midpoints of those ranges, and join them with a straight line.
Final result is -3.8 angstrom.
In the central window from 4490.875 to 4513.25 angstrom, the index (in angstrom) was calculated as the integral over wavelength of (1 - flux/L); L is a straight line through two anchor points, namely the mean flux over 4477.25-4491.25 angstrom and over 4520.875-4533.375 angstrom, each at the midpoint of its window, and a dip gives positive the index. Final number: -1.7 angstrom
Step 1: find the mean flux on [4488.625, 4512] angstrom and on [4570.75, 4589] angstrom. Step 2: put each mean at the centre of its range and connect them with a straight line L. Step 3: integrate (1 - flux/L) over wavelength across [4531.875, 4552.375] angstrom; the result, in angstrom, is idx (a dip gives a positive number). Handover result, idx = 0.39 angstrom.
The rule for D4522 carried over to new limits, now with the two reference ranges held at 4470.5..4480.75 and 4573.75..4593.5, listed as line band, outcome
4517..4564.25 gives -1.3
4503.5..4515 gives -1.3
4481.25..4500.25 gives -0.5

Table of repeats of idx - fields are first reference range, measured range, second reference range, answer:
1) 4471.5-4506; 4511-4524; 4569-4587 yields -1.0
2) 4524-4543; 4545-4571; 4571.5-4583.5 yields 0.2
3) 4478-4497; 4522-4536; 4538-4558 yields -0.3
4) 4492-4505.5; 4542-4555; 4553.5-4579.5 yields 1.1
